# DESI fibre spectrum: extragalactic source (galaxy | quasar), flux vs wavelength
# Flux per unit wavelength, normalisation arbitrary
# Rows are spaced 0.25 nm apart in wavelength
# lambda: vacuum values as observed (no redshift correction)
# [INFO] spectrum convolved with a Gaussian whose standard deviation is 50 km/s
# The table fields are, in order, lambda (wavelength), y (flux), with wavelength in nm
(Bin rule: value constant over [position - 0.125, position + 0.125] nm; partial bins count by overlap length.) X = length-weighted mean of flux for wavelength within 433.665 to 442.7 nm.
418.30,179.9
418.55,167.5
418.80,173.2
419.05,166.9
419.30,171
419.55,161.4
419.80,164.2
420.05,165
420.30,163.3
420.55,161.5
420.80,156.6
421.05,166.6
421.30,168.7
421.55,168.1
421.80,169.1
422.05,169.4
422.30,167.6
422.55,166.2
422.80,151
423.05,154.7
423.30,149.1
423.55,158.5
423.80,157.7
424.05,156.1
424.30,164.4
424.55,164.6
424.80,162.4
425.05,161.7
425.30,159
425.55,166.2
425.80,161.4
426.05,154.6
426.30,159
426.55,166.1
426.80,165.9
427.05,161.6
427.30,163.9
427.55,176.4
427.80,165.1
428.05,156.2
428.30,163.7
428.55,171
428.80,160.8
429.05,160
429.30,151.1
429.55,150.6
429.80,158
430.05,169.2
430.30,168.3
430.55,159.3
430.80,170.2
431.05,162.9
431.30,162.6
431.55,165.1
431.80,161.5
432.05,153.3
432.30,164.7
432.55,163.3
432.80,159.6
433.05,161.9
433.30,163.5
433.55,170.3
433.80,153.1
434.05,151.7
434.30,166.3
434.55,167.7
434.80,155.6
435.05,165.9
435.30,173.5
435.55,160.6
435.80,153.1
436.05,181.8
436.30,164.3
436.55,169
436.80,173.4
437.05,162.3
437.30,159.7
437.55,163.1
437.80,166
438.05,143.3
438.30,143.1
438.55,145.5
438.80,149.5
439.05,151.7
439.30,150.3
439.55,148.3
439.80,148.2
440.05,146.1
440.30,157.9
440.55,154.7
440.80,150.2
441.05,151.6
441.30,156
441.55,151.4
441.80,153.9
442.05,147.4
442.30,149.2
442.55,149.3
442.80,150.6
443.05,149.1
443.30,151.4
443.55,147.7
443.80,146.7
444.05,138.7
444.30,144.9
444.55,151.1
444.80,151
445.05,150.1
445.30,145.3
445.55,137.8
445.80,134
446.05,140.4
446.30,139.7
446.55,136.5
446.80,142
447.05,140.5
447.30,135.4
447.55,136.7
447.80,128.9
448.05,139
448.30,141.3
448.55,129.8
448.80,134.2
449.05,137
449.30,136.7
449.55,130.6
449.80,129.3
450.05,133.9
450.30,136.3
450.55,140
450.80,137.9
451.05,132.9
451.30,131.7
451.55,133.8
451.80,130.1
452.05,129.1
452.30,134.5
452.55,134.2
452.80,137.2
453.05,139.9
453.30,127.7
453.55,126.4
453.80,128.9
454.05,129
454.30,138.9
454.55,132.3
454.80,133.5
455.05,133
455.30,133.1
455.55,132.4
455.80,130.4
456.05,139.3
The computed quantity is 157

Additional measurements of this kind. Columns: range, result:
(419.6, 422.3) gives 165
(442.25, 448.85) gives 142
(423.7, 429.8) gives 162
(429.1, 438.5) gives 162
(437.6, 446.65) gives 148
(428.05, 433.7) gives 162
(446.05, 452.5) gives 135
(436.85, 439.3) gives 154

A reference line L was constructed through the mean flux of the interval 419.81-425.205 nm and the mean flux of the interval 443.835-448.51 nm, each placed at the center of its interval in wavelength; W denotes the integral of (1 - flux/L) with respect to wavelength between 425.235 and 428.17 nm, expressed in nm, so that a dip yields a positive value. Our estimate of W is -0.09 nm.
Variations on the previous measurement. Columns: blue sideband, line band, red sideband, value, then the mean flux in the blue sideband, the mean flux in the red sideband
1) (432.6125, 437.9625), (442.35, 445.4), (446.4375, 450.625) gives -0.052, 164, 136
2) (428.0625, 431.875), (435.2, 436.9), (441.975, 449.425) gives -0.148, 162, 142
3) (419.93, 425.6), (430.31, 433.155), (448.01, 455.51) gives -0.171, 162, 134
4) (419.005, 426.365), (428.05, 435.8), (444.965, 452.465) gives -0.459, 162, 136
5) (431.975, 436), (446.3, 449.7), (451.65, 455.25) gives 0.112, 162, 133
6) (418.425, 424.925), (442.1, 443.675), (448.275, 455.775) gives -0.078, 163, 133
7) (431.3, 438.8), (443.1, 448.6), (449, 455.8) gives 0.088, 161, 133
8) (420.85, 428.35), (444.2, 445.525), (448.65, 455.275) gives -0.064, 162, 133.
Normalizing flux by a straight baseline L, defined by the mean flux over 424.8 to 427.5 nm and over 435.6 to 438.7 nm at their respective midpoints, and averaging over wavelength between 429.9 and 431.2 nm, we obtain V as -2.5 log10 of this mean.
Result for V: -0.03 mag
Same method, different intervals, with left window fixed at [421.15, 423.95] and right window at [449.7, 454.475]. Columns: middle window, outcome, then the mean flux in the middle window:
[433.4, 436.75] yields -0.10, 164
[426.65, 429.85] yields -0.04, 162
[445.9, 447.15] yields -0.01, 140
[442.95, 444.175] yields -0.04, 147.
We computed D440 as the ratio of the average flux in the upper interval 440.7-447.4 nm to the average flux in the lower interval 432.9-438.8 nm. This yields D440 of 0.91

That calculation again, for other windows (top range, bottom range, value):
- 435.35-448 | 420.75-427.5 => 0.93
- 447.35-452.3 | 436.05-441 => 0.86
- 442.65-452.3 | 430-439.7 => 0.86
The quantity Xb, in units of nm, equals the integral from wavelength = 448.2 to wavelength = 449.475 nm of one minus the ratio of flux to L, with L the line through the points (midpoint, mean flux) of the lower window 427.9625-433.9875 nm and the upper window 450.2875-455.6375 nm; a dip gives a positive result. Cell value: 0.028 nm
